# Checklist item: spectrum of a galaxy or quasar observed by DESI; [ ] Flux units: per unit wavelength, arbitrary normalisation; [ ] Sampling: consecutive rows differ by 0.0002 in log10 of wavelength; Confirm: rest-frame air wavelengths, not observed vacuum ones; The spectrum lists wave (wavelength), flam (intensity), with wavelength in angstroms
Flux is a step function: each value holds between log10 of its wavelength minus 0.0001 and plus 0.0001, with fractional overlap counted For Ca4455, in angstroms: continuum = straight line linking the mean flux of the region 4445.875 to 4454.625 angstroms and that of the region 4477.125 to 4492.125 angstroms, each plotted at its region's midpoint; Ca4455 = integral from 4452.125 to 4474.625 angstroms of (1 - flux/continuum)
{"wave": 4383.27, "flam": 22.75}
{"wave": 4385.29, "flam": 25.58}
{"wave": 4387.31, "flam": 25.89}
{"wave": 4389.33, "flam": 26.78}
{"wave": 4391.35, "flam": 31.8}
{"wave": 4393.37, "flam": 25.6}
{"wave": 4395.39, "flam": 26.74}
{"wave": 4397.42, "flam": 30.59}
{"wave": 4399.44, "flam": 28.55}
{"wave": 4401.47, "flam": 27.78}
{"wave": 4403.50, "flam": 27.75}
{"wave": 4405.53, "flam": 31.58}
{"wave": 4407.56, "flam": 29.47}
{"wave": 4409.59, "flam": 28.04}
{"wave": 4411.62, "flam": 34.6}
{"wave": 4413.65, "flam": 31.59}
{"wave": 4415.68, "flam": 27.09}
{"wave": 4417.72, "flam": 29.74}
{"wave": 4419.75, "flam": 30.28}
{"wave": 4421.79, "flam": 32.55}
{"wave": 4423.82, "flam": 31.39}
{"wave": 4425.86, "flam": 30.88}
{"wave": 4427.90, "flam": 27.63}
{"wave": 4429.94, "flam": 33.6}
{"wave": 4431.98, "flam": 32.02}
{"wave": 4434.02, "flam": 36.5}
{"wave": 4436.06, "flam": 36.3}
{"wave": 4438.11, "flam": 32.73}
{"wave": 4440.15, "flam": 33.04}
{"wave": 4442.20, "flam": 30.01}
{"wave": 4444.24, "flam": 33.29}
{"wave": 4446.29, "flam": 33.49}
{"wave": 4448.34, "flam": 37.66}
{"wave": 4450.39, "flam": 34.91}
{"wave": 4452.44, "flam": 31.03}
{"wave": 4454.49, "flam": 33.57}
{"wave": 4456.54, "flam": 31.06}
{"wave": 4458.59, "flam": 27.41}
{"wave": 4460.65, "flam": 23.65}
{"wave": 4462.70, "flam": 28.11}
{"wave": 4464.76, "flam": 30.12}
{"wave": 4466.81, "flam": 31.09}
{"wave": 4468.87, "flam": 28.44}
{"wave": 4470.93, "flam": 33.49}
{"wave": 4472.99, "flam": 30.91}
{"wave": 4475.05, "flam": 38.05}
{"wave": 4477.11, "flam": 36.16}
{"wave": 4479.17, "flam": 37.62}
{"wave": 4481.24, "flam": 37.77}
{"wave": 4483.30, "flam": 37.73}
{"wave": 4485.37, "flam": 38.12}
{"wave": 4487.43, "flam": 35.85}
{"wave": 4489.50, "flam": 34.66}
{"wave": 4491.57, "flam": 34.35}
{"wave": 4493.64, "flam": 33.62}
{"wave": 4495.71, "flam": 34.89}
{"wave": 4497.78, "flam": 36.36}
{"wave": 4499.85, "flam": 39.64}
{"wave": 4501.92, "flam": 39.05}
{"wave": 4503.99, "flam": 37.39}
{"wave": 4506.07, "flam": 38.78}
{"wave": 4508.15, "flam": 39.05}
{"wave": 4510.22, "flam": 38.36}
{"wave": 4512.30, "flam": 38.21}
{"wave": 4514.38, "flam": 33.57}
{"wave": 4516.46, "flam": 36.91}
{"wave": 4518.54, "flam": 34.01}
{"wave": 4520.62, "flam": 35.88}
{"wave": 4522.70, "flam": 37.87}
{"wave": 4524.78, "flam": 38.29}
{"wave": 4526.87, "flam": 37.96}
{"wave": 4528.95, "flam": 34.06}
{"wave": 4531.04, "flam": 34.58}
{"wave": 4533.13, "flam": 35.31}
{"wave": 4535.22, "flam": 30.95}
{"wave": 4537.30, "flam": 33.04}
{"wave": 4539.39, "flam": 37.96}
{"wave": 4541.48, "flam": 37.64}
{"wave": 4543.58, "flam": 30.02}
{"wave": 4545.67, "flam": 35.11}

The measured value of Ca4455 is 3.2 angstroms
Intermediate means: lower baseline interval 34.2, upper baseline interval 36.6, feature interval 30.1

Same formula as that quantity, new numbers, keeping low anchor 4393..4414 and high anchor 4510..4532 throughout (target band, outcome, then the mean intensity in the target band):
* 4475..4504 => -1.9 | 36.7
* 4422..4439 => -0.9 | 32.6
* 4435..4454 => -1.1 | 33.6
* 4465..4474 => 0.6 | 30.9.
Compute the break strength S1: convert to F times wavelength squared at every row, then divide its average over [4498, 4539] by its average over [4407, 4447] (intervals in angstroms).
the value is 1.20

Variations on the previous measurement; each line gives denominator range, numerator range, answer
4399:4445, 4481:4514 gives 1.23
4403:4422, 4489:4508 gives 1.26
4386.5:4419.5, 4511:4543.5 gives 1.30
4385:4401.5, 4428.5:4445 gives 1.22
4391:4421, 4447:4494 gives 1.17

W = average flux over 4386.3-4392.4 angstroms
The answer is 28.2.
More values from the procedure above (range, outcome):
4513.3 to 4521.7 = 35.1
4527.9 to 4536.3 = 33.7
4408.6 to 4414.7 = 31.4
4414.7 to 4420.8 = 29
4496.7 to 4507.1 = 38.2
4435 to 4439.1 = 34.5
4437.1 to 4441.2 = 32.9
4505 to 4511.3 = 38.7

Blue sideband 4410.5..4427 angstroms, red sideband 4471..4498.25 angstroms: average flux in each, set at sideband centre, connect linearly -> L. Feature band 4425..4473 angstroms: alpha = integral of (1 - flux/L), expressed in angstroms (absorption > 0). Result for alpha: 2.0 angstroms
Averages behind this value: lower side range 31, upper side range 35.8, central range 31.7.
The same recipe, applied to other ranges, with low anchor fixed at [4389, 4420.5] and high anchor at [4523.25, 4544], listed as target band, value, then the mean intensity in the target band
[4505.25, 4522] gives -1.26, 36.8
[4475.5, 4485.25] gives -1.39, 37.4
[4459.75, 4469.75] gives 1.16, 28.4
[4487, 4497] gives -0.41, 34.6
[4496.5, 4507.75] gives -1.49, 38.2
